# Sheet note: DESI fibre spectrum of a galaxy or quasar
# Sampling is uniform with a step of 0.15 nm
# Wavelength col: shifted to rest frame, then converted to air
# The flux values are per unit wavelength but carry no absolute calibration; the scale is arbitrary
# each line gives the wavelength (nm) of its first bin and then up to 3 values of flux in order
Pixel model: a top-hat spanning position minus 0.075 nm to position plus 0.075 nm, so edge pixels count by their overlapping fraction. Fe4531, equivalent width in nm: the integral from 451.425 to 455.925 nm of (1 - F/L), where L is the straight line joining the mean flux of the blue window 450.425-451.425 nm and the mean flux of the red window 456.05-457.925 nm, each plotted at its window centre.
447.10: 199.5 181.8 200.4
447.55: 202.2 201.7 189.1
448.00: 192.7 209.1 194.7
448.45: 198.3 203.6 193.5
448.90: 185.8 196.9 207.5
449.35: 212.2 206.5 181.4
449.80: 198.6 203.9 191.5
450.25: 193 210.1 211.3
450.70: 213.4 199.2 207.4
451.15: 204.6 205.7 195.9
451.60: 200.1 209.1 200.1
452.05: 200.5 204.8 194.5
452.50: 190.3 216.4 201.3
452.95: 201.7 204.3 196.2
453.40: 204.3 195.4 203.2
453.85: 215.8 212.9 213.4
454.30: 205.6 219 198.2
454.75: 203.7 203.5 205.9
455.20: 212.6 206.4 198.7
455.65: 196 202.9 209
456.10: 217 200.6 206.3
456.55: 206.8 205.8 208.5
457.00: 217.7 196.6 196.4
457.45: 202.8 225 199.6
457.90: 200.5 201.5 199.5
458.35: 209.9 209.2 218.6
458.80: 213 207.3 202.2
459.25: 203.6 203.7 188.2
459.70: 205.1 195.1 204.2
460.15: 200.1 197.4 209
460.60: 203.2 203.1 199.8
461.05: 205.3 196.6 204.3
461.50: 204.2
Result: 0.06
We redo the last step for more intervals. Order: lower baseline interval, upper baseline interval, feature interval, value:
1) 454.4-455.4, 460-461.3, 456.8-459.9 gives -0.02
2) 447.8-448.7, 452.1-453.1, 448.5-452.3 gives -0.03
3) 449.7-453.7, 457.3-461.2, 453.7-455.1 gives -0.04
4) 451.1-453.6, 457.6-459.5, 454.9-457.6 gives -0.02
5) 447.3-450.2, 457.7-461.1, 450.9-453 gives -0.03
